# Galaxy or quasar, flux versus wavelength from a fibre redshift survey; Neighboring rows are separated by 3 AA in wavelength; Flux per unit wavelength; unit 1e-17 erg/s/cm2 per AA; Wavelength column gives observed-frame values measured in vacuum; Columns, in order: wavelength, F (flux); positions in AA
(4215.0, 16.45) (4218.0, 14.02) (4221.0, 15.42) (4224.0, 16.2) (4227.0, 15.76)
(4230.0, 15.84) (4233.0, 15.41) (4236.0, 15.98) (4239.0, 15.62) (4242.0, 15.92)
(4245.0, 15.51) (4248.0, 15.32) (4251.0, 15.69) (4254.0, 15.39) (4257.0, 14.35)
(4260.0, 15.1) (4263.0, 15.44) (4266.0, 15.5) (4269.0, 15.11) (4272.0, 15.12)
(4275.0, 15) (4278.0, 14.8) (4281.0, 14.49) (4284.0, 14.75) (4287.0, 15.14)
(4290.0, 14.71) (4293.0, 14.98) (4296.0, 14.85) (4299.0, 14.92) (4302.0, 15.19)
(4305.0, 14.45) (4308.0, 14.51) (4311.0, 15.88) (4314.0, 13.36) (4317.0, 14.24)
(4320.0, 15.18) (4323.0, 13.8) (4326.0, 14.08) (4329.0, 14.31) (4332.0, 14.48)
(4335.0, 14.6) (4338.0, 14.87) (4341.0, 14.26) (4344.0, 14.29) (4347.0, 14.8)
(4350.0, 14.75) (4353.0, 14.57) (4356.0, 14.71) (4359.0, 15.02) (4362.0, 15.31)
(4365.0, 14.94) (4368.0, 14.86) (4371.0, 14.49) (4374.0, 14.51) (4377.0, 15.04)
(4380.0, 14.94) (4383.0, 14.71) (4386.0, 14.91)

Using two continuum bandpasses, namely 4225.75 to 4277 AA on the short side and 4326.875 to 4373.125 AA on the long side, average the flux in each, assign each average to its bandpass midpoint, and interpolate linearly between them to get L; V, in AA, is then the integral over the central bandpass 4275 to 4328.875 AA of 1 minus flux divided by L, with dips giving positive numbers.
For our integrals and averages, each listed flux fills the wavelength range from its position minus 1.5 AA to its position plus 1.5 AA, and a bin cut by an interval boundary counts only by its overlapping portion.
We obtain 1.3 AA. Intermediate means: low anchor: 15.4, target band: 14.7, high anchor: 14.7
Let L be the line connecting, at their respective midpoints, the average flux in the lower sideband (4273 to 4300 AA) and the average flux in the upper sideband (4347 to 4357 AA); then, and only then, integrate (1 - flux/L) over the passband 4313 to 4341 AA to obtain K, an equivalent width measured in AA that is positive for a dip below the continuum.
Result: 0.8 AA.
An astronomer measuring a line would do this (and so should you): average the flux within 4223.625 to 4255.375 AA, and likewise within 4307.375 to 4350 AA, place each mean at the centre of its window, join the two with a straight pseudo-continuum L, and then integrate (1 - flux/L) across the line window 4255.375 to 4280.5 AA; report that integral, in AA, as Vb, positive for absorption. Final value 0.4 AA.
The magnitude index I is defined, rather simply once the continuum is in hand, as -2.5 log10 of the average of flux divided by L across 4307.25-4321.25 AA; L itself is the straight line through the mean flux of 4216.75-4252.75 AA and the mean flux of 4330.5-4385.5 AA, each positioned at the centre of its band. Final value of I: 0.03 mag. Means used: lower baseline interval 15.6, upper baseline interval 14.7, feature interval 14.6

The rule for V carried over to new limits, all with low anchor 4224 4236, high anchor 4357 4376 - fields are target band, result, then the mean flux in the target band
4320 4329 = 0.55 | 14.2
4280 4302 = 0.71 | 14.9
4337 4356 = 0.50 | 14.6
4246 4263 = 0.44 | 15.2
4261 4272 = 0.16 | 15.3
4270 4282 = 0.46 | 14.9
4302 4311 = 0.25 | 14.8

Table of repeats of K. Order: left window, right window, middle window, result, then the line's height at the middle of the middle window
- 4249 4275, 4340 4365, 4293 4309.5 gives 0.2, 15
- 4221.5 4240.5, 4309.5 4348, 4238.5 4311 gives 0.5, 15.2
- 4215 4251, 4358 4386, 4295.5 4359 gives 2.2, 15.1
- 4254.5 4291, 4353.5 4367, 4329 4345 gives 0.5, 15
